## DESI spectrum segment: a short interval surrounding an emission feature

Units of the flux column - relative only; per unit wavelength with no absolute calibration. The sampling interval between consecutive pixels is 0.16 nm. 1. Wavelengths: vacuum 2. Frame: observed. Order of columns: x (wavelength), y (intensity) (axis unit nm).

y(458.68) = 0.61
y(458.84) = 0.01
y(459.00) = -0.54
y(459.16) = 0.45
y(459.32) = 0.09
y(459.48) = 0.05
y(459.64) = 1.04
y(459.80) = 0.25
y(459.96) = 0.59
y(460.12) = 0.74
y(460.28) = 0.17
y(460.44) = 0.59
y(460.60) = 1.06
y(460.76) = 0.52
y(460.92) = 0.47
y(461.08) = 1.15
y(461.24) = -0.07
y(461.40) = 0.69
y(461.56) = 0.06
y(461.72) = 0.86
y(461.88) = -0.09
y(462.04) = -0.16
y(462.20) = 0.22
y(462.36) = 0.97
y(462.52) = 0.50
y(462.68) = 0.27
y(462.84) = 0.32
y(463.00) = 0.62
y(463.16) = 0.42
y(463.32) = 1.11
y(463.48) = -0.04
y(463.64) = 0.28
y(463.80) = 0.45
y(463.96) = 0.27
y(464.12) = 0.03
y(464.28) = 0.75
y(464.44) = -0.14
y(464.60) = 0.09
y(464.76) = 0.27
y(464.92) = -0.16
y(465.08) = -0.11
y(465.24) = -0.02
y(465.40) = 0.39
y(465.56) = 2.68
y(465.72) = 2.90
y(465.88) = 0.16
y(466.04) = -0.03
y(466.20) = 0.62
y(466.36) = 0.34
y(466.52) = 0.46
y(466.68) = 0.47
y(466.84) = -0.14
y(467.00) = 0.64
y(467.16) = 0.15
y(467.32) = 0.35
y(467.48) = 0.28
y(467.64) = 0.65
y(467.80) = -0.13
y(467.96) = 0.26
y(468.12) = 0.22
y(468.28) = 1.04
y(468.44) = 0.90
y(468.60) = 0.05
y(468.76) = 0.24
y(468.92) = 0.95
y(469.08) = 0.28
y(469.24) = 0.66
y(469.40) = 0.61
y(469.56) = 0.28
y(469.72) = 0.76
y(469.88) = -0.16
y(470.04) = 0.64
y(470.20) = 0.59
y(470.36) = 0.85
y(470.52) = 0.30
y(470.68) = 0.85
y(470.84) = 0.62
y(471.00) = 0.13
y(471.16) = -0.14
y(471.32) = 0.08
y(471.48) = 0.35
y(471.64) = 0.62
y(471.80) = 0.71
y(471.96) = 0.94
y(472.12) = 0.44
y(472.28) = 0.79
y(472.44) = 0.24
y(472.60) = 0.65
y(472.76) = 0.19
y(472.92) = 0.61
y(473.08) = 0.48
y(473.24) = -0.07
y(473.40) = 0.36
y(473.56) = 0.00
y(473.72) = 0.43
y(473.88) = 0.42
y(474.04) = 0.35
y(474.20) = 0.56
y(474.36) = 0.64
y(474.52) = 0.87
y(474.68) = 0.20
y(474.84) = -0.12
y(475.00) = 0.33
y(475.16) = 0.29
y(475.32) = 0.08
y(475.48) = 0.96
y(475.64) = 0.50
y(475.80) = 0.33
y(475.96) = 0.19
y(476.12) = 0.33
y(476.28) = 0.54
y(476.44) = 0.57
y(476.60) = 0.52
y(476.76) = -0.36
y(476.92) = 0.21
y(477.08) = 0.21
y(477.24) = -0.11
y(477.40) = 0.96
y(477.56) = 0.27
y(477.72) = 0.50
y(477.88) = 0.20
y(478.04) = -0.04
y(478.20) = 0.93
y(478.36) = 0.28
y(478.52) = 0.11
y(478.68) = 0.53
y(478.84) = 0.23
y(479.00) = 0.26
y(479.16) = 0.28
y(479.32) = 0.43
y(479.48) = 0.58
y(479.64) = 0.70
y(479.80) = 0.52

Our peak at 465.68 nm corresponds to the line H-gamma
